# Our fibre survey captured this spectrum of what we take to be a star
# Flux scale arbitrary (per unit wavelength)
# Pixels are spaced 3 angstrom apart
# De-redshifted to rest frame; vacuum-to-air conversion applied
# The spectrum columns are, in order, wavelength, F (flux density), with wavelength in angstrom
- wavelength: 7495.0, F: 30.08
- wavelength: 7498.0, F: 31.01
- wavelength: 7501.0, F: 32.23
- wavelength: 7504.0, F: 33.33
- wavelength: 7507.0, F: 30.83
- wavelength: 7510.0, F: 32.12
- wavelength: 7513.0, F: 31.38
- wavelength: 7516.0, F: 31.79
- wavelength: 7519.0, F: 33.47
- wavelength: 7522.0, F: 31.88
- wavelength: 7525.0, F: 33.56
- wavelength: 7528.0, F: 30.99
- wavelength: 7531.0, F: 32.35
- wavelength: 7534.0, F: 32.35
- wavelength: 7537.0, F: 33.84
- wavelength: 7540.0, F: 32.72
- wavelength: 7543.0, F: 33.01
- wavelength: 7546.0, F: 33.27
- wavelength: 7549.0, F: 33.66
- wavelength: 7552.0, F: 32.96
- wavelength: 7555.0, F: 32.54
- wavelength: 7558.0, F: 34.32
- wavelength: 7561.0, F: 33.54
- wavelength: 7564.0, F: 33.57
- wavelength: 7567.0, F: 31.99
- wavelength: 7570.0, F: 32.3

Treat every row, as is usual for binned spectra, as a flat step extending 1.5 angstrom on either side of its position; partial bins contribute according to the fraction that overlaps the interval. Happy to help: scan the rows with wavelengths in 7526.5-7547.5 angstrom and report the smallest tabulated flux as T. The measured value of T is 30.99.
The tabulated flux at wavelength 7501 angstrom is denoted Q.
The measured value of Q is 32.23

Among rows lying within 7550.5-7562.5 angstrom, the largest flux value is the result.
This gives 34.32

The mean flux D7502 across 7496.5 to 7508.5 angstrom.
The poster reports 31.9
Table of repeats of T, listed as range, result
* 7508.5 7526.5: 31.38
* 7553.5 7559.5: 32.54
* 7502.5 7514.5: 30.83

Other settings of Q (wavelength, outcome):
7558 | 34.32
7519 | 33.47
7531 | 32.35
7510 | 32.12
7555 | 32.54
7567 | 31.99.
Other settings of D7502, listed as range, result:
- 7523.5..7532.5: 32.3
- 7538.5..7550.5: 33.2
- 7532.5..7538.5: 33.1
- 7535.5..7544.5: 33.2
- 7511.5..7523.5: 32.1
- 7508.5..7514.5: 31.8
